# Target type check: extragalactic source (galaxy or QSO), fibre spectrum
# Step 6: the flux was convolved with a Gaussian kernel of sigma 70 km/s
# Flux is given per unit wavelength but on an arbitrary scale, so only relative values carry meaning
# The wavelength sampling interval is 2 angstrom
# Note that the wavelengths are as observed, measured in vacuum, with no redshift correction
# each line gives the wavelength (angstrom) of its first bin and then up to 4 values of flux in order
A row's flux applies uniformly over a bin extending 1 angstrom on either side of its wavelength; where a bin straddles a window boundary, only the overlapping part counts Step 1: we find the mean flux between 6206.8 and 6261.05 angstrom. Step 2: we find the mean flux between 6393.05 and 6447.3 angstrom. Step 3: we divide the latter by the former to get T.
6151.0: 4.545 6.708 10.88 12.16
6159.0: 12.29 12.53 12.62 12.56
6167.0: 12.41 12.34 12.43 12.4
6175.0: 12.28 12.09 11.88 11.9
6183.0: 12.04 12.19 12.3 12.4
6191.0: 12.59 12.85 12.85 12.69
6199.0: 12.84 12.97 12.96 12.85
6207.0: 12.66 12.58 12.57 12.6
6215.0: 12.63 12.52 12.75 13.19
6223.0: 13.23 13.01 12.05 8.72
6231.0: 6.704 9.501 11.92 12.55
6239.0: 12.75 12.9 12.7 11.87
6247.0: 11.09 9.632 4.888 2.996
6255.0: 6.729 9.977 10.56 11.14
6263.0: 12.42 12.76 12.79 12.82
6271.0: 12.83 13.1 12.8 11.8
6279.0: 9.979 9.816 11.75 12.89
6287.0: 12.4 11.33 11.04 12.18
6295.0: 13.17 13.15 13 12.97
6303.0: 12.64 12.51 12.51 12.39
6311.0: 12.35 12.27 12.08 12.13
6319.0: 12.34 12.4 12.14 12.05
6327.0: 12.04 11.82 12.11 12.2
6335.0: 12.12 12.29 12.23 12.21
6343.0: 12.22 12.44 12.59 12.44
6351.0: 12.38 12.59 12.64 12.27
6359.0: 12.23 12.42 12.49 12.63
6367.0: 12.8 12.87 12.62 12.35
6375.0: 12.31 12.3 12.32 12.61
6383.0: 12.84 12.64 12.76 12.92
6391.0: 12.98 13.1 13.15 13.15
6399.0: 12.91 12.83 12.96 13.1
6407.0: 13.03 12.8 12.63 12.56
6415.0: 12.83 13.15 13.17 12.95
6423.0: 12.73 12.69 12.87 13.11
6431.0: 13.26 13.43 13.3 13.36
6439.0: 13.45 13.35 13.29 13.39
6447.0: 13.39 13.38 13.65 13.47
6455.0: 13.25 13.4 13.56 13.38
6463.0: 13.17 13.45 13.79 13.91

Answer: 1.20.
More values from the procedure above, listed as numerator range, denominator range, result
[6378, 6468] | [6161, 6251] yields 1.09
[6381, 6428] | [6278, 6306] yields 1.07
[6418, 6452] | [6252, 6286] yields 1.20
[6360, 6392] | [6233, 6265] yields 1.22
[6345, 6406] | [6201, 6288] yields 1.11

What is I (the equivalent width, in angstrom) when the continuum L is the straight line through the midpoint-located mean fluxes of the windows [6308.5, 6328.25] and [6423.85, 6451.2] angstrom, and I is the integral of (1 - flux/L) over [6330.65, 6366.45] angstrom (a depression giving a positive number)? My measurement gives 0.3 angstrom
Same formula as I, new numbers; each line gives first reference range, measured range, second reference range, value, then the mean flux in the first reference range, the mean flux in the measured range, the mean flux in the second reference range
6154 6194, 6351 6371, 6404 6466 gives 0.6 angstrom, 12.3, 12.5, 13.2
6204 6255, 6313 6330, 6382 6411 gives 0.0 angstrom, 11.1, 12.1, 12.9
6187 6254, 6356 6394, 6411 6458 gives 0.4 angstrom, 11.6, 12.6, 13.2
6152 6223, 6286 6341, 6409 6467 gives 2.0 angstrom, 12.3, 12.3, 13.2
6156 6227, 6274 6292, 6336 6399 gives 1.5 angstrom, 12.5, 11.5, 12.6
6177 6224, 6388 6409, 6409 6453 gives 0.1 angstrom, 12.6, 13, 13.1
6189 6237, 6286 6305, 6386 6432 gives 0.1 angstrom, 12.2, 12.4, 12.9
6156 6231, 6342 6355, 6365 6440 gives 0.3 angstrom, 12.4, 12.5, 12.9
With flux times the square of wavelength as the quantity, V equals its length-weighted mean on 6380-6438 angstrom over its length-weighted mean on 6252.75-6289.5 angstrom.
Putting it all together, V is 1.2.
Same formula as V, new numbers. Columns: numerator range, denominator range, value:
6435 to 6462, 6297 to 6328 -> 1.13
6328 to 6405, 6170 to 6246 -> 1.08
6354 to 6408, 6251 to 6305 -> 1.15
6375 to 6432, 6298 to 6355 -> 1.07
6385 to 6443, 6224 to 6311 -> 1.20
